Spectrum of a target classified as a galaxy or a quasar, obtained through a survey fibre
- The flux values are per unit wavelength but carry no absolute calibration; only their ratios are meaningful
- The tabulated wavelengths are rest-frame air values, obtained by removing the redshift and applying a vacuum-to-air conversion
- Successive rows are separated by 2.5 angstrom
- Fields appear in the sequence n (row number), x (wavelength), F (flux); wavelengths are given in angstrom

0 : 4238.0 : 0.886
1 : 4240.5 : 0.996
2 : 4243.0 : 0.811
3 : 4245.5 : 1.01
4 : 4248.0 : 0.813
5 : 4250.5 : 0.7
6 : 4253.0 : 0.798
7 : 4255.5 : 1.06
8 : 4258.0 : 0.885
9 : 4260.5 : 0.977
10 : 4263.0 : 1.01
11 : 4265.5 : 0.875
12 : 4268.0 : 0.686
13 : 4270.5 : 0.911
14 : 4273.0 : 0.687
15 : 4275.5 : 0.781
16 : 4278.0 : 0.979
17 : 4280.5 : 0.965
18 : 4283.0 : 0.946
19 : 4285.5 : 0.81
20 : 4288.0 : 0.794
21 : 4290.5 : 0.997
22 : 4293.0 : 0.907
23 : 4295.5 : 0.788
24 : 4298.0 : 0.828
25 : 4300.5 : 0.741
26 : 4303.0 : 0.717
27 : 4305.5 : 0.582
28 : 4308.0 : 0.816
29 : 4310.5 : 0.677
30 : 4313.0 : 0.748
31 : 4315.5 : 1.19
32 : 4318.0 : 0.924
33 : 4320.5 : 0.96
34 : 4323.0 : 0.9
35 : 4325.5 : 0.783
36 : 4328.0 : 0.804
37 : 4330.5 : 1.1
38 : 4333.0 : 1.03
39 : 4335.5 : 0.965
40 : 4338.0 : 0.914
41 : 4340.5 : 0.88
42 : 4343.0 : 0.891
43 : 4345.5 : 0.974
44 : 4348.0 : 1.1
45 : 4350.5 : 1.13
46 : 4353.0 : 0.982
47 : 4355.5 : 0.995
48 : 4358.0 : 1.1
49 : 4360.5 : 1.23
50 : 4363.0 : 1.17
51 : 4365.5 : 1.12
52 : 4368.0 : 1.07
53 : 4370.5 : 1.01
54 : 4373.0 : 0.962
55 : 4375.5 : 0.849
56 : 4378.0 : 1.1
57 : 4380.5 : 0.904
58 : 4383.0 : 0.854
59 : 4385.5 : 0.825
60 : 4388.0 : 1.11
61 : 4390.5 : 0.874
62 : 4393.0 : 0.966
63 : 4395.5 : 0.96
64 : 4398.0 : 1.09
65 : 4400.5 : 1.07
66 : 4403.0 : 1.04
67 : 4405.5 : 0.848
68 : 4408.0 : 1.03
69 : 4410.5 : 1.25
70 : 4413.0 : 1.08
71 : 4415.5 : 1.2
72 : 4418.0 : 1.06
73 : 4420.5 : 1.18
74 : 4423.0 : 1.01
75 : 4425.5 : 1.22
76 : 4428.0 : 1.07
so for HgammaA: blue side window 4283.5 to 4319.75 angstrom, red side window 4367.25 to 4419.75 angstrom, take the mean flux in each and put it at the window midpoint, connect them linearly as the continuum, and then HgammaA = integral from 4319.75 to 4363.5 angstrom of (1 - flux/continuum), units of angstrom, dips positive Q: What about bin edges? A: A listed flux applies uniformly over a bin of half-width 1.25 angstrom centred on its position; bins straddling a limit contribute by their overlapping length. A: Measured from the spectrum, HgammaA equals -4.09 angstrom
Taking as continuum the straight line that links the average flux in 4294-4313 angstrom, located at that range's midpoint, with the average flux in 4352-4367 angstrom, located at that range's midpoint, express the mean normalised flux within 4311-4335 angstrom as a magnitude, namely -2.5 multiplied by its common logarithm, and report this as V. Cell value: -0.08 mag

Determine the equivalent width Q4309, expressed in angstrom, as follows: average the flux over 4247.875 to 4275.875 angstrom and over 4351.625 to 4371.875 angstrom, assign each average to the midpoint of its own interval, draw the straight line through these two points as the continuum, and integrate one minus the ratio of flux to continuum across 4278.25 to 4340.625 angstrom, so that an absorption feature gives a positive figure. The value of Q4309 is 5.8 angstrom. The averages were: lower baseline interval 0.852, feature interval 0.872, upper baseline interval 1.08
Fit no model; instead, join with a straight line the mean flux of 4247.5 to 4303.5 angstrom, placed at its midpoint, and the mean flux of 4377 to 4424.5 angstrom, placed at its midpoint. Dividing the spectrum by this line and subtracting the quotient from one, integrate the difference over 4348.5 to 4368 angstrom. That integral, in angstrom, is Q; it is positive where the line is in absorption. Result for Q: -2.7 angstrom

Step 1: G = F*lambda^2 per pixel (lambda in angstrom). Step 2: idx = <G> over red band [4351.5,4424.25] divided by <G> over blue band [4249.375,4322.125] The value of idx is 1.3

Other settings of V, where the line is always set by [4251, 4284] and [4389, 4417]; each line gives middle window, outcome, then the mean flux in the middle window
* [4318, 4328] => 0.084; 0.877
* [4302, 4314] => 0.298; 0.707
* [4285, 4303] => 0.104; 0.831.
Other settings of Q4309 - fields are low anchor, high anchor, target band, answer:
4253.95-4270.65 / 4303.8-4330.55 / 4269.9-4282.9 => 0.39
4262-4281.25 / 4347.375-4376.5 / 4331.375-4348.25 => 0.85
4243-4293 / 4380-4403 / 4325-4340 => -0.21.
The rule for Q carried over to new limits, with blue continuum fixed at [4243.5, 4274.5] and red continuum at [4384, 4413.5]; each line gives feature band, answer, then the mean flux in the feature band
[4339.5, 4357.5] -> -0.8 angstrom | 0.999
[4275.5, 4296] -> -0.1 angstrom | 0.895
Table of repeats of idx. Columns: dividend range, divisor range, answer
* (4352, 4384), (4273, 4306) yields 1.28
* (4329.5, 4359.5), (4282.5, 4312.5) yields 1.29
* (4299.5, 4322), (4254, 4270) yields 0.92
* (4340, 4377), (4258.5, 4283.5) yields 1.22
